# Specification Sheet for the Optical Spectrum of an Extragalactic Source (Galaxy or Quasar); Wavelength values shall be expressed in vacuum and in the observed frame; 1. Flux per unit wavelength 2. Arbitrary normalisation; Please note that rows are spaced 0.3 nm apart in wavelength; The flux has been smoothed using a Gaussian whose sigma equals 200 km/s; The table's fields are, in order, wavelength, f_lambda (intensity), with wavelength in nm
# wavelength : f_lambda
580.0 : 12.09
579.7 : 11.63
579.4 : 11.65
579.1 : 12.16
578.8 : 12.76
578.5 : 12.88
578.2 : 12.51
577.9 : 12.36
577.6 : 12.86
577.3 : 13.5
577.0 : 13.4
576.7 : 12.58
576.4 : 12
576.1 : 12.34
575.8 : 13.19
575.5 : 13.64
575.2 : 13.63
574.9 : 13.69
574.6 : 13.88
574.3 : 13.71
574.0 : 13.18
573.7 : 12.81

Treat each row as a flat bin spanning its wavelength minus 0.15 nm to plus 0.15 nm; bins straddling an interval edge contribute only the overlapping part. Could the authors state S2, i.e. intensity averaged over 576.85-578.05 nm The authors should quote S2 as 13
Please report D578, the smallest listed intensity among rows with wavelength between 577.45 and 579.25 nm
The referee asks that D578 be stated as 12.16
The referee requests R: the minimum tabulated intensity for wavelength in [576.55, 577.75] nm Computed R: 12.58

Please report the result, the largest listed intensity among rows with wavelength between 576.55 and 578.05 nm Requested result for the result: 13.5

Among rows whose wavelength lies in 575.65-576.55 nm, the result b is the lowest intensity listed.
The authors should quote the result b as 12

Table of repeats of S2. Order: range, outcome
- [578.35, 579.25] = 12.6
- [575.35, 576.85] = 12.8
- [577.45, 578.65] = 12.7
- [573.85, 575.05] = 13.6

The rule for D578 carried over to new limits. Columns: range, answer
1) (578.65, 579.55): 11.65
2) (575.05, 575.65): 13.63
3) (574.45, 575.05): 13.69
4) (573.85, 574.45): 13.18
